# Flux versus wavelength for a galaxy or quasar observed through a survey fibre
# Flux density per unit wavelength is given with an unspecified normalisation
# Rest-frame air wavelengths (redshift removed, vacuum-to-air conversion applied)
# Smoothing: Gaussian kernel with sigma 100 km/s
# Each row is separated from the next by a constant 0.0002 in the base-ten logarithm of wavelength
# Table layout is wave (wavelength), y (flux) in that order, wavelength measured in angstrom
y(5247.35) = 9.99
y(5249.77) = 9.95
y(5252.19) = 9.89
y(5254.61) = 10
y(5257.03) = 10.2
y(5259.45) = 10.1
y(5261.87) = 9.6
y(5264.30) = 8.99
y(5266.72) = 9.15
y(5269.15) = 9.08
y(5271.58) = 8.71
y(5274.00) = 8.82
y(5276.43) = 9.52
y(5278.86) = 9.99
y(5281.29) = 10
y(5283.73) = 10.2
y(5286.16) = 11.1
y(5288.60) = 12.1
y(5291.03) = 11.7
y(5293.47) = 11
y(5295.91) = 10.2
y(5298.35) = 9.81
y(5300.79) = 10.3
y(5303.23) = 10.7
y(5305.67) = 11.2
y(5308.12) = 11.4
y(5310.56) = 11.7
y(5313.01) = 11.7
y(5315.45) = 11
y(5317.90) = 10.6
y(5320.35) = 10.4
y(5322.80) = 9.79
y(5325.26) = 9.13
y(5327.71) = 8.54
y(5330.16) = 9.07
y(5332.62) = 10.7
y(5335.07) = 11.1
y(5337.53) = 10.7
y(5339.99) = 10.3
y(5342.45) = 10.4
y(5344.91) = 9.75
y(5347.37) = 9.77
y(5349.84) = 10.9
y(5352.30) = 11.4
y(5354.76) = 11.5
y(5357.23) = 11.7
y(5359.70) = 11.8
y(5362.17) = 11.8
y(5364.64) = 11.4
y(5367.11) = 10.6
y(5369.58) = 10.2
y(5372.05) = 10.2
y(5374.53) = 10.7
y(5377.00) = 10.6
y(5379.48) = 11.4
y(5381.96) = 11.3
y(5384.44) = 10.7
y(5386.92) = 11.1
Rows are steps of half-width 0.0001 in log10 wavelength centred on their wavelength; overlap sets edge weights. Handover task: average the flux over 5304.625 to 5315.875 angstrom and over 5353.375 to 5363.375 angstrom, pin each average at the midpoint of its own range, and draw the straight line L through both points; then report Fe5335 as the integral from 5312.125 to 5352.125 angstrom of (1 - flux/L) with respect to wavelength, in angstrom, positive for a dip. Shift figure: 4.5 angstrom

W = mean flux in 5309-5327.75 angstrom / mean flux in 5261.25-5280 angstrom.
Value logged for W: 1.14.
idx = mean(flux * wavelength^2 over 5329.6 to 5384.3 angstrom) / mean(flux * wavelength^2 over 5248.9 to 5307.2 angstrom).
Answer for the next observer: 1.1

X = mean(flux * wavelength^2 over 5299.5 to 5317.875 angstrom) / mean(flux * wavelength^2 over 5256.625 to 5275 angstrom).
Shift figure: 1.21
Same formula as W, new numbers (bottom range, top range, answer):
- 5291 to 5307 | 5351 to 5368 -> 1.08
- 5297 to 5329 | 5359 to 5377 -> 1.04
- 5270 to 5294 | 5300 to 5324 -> 1.06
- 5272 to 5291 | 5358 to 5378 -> 1.06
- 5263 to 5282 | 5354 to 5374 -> 1.20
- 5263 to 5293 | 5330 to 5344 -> 1.05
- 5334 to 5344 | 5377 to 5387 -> 1.04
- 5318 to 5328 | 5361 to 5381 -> 1.12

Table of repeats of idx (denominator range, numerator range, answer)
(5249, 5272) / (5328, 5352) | 1.10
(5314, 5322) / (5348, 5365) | 1.09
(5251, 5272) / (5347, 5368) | 1.22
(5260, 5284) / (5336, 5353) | 1.14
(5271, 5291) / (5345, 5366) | 1.13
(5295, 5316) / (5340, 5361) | 1.01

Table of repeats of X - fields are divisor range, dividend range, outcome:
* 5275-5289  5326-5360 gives 1.04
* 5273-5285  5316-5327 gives 1.04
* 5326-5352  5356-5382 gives 1.10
